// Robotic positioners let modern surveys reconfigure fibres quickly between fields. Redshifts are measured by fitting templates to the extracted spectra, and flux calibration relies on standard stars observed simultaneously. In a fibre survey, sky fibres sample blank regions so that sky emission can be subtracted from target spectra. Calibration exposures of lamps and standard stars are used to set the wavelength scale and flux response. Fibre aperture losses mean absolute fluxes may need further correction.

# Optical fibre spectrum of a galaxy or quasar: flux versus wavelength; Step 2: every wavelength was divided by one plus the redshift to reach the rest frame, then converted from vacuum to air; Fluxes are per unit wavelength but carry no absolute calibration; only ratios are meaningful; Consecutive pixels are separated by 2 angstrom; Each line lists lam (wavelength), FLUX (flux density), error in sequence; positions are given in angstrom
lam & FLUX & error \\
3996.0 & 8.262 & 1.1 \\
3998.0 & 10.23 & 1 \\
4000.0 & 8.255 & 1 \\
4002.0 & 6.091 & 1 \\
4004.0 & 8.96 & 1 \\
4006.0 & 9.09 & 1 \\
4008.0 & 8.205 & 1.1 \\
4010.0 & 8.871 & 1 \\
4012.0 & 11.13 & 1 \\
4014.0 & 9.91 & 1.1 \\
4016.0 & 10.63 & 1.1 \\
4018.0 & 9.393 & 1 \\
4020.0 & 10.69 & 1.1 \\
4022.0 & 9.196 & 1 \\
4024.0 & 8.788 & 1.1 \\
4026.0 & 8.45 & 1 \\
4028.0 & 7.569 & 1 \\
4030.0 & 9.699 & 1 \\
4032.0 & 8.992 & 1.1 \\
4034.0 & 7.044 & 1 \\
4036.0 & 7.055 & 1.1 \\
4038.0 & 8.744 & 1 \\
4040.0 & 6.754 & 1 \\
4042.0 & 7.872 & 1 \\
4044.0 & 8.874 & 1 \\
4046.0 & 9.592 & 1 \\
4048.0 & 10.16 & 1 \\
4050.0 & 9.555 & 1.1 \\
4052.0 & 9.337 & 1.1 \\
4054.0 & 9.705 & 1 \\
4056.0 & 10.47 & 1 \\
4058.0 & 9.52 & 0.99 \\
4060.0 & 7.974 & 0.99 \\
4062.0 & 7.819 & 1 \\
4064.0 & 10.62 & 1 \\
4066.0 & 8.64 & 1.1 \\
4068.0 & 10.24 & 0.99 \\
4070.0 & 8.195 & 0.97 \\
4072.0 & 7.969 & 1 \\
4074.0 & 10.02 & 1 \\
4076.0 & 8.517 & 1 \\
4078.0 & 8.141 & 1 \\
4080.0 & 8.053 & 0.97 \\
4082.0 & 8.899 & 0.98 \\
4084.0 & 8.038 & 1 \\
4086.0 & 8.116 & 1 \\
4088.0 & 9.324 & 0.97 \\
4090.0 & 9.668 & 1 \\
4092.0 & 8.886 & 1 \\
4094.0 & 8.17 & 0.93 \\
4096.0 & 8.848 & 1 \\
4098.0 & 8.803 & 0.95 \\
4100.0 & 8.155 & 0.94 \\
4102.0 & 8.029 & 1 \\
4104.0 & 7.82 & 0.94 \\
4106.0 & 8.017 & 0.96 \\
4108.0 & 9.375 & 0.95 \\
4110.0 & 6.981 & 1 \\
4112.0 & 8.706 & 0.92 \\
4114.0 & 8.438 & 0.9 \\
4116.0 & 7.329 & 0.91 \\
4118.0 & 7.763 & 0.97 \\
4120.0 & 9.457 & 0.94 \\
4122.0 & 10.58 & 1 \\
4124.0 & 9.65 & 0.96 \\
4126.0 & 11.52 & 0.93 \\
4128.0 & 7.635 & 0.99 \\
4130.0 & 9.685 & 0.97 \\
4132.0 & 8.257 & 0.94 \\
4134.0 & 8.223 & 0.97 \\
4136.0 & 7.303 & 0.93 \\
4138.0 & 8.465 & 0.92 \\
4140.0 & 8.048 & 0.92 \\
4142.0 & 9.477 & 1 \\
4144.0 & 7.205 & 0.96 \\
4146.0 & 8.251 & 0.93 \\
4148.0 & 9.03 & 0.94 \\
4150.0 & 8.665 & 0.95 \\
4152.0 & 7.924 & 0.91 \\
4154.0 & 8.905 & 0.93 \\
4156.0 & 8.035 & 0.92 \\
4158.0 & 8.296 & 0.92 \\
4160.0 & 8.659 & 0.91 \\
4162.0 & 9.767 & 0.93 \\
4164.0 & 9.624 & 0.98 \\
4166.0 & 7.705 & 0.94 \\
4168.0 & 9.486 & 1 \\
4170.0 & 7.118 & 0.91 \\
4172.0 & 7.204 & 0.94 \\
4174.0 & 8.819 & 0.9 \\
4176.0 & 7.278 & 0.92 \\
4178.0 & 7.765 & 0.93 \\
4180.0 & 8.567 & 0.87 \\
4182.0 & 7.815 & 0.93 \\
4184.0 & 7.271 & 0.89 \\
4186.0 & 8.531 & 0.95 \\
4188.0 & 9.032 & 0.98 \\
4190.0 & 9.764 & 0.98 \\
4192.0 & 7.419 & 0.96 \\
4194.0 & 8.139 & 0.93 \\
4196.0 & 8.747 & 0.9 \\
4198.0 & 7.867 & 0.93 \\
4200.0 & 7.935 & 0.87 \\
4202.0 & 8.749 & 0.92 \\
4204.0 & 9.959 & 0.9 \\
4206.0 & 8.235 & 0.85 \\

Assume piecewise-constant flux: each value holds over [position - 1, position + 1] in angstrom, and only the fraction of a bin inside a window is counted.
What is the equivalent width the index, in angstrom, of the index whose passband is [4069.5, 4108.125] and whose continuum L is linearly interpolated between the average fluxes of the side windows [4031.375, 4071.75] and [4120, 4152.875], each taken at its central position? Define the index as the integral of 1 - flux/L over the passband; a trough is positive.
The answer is 1.2 angstrom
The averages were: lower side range 8.84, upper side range 8.77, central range 8.54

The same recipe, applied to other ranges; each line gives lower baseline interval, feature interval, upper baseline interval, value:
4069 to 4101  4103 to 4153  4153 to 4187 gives -0.6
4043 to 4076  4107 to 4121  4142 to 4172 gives 0.8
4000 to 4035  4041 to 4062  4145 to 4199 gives -1.0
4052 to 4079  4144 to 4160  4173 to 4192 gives 0.2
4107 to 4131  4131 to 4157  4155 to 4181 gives 1.0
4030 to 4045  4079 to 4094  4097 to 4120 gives -1.0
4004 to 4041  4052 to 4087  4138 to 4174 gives -0.6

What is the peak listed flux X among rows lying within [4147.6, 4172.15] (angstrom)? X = 9.767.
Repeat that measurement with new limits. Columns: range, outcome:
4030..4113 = 10.62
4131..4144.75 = 9.477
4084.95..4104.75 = 9.668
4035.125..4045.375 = 8.874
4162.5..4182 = 9.624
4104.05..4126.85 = 11.52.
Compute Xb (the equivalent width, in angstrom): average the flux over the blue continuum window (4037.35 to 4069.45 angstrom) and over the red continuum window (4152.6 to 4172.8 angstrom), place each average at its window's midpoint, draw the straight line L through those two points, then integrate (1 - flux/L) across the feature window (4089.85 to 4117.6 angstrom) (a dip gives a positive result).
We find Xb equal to 1.58 angstrom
